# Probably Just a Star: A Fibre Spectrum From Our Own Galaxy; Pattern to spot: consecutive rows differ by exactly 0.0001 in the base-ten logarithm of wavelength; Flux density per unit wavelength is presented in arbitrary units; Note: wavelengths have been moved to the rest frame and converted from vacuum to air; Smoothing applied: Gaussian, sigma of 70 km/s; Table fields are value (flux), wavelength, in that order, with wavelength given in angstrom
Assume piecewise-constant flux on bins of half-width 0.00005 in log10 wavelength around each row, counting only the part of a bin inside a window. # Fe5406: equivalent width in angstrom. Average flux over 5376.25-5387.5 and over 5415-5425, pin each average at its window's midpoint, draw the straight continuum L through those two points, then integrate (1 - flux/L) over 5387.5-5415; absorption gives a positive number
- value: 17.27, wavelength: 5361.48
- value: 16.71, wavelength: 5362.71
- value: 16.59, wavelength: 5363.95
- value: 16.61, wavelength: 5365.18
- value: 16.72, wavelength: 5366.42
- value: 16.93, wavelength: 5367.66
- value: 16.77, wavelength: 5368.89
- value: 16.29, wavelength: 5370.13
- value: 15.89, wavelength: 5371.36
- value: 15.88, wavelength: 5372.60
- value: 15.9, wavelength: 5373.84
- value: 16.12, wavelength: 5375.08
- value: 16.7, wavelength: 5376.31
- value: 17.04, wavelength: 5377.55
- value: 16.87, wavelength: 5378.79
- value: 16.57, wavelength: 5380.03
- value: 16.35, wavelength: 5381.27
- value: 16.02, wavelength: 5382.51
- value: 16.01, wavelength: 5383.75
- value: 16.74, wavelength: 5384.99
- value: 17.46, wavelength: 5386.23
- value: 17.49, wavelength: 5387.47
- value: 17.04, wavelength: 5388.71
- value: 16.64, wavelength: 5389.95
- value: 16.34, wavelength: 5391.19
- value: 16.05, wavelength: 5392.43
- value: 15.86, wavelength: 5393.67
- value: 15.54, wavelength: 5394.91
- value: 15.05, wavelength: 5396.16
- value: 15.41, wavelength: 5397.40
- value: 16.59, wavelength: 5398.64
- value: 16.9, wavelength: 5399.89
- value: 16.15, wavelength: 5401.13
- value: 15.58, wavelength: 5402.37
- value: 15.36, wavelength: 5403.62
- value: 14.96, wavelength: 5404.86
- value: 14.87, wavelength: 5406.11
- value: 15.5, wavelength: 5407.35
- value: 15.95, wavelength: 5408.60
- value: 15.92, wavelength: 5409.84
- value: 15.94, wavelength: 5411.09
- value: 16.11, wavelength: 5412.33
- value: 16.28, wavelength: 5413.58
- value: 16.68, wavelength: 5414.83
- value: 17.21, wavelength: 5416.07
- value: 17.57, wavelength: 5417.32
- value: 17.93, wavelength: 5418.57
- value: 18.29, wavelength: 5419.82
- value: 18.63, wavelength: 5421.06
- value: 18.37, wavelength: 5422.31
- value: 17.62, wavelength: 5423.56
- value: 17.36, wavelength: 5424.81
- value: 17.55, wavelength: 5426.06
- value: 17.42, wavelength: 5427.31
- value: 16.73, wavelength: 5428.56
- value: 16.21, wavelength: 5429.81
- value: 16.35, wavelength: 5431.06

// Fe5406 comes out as 2.1 angstrom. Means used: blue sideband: 16.7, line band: 16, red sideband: 17.8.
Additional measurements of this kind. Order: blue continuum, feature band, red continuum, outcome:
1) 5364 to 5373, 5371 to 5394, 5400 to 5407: -0.6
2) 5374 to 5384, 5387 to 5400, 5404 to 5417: 0.0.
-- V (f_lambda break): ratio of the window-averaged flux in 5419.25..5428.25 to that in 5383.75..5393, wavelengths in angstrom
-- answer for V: 1.06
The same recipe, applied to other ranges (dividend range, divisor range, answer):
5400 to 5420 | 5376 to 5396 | 0.98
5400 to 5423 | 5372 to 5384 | 1.01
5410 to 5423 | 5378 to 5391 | 1.03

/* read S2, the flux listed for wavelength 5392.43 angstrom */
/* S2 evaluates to 16.05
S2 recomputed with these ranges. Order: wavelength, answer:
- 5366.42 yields 16.72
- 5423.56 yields 17.62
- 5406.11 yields 14.87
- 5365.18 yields 16.61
